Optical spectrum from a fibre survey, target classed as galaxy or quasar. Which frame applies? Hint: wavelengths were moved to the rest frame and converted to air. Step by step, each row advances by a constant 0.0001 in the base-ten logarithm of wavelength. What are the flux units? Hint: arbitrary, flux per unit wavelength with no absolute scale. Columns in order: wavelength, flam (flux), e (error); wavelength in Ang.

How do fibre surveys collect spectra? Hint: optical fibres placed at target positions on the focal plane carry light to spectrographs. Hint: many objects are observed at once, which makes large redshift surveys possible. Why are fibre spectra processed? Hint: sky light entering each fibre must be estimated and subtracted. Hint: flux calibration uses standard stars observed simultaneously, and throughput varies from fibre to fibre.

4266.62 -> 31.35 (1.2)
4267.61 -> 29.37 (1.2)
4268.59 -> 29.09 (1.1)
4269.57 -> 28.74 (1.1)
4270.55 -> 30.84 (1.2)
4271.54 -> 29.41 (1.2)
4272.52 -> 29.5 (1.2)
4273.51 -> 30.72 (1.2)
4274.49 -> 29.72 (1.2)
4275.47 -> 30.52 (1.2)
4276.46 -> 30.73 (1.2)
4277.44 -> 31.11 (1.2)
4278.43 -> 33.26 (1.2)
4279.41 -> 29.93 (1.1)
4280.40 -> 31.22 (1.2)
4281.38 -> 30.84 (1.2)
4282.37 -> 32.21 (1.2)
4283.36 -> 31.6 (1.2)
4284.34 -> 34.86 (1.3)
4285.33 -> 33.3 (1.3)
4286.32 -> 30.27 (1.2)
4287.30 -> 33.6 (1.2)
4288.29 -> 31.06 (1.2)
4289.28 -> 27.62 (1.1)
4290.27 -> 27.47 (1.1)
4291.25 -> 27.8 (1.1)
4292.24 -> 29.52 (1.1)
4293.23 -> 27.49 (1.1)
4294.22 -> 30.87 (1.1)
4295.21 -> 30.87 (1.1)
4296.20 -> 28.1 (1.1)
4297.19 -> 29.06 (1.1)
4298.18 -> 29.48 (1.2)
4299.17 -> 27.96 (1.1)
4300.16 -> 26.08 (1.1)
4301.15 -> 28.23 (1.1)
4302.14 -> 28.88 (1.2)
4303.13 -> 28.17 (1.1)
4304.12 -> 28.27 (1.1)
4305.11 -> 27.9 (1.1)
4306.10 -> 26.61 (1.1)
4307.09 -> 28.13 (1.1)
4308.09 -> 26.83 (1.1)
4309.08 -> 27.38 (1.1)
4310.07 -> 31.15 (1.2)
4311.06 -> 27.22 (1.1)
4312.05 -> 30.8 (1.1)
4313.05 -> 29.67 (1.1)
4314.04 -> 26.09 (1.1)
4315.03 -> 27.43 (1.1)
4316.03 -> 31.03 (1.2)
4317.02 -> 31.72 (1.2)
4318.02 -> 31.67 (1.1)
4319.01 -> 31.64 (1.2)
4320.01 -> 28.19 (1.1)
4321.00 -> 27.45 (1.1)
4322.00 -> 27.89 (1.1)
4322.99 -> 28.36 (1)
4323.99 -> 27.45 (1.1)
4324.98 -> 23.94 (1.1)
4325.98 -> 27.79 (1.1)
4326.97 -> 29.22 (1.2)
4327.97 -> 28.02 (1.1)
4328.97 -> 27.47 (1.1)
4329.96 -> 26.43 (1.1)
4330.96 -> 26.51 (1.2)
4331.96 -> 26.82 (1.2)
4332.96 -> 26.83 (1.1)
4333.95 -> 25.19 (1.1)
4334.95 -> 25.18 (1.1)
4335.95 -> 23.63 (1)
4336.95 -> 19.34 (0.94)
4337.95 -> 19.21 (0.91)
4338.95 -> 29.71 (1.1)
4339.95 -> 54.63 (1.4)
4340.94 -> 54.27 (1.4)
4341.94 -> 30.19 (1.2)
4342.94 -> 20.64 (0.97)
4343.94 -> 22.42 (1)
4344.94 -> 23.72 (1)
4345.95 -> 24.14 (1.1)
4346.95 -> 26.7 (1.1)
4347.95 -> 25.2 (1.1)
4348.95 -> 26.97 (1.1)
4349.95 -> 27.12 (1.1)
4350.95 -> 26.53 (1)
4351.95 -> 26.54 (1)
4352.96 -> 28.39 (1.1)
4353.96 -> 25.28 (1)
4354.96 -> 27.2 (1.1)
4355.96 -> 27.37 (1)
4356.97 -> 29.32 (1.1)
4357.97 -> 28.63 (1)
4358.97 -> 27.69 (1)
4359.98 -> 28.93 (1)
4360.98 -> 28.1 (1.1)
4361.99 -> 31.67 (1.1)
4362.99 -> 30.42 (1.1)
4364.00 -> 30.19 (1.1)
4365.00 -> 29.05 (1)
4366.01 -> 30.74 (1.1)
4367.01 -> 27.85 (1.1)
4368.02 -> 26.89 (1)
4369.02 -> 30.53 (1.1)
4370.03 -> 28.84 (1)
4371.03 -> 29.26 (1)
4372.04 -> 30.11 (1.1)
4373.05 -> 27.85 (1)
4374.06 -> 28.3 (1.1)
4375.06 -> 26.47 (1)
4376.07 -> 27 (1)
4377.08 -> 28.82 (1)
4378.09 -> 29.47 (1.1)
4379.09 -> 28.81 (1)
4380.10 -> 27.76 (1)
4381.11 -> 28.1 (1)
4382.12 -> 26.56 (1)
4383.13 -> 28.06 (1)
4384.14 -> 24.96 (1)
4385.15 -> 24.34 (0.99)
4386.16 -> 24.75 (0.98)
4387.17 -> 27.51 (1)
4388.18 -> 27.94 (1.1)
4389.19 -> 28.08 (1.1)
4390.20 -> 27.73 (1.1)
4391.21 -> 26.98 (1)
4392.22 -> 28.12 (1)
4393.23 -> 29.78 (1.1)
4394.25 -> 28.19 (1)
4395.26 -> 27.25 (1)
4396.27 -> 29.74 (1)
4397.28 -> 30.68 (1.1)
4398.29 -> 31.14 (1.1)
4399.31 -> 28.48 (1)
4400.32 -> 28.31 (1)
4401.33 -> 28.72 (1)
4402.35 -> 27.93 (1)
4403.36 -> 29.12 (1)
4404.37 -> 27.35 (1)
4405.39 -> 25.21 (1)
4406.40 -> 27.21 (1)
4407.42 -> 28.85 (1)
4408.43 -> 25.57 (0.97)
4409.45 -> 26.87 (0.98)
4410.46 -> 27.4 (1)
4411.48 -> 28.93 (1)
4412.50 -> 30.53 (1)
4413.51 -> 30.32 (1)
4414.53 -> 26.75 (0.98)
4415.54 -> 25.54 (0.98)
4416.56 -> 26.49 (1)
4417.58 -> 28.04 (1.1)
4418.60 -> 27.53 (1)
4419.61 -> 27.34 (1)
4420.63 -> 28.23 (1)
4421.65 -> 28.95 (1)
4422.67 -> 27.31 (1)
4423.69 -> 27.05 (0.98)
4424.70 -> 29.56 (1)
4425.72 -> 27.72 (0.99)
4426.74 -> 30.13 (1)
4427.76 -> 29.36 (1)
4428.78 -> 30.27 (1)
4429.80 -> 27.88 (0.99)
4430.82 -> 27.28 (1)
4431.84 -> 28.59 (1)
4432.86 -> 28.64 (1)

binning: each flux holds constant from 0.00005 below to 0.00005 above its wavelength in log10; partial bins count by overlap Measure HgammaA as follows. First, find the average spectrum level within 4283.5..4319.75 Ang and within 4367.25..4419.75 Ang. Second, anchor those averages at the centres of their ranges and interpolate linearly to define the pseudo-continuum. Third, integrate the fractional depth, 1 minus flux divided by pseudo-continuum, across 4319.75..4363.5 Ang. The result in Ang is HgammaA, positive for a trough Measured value 1.3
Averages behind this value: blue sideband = 29.3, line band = 27.9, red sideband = 27.9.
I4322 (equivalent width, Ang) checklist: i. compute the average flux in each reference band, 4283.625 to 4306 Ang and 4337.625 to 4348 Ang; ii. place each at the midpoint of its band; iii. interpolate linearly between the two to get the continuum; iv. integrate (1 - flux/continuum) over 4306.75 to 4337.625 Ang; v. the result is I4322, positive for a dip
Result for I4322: 2.5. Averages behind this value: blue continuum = 29.4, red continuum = 30.5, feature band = 27.6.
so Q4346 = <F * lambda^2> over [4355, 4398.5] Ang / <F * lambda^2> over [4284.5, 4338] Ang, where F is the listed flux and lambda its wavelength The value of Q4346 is 1.04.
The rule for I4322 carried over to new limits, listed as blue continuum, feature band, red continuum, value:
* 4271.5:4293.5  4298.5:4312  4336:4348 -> 0.9 Ang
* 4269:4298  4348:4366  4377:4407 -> 0.3 Ang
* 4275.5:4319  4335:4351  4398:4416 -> 0.3 Ang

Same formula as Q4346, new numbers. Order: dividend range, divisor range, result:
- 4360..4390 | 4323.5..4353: 1.04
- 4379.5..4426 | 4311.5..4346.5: 1.01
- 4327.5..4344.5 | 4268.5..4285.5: 0.95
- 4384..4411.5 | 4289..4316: 1.02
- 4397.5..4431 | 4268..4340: 1.02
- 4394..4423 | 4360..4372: 0.97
